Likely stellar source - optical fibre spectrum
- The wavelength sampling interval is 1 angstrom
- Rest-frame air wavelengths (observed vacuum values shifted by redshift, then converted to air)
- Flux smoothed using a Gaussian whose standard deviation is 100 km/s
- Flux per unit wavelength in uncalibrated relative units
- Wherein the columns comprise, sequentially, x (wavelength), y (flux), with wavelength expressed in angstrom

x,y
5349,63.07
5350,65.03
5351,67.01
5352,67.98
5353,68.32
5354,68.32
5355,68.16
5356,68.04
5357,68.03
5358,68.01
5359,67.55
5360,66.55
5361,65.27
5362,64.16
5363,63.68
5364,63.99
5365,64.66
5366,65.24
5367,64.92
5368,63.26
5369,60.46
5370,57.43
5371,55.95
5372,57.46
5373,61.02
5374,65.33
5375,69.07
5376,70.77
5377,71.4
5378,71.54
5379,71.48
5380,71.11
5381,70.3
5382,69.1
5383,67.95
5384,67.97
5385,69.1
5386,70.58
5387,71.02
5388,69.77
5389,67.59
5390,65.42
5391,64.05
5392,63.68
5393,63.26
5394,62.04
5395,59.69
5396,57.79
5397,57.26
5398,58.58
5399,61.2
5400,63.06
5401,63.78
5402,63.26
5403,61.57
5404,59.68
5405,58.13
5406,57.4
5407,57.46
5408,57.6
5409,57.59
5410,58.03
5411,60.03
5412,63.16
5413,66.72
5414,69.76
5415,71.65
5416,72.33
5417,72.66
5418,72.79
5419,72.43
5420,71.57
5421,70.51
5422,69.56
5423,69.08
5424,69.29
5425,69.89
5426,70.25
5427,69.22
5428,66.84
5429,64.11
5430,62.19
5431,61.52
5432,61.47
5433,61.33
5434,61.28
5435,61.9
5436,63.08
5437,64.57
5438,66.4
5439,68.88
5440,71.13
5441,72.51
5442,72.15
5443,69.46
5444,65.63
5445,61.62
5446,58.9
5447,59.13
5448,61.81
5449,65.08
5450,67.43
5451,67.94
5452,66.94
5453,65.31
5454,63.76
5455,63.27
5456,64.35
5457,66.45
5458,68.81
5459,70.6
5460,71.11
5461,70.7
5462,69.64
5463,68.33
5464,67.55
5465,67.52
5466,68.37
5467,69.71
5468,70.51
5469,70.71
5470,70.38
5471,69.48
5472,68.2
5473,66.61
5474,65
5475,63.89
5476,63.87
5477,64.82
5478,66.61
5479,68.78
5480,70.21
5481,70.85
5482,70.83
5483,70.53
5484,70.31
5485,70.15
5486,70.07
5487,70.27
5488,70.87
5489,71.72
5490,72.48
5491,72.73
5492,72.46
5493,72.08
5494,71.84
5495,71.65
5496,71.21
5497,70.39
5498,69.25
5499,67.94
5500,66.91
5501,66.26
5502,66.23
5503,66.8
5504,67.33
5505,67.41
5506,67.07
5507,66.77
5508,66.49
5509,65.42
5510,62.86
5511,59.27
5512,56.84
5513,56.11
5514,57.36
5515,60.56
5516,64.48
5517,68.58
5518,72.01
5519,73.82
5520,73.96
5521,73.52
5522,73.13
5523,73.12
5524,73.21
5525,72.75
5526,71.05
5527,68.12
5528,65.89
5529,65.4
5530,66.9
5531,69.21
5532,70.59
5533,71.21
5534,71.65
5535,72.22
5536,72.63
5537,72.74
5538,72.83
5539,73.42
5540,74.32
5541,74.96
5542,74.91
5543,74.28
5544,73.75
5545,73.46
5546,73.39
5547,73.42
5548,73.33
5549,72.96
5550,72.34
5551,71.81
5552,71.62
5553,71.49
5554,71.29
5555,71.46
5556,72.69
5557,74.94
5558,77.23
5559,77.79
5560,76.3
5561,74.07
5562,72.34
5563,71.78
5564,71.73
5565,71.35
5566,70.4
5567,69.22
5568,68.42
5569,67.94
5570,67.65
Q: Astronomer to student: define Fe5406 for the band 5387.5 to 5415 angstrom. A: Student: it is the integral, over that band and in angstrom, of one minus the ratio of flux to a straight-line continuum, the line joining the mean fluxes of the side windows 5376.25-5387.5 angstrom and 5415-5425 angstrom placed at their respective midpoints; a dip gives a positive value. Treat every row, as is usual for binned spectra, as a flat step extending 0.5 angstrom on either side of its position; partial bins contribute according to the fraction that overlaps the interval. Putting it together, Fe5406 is 3.4 angstrom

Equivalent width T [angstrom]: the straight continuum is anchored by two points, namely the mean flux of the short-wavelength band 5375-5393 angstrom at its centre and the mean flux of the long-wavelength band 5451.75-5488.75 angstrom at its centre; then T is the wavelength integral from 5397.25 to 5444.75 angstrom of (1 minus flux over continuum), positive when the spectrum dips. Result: 2.3 angstrom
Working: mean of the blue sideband 68.8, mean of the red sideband 68.3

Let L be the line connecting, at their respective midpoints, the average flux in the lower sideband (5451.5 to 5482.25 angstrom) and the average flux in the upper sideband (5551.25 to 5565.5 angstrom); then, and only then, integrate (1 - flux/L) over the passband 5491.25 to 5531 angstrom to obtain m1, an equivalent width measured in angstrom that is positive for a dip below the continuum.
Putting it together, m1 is 1.5 angstrom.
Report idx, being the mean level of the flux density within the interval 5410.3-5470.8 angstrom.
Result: 67.2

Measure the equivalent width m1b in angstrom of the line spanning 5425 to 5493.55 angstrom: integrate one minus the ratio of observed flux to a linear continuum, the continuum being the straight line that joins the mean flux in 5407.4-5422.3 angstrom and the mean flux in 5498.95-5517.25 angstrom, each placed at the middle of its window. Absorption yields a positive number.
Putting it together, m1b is -1.9 angstrom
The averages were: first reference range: 67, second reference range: 64.1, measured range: 67.4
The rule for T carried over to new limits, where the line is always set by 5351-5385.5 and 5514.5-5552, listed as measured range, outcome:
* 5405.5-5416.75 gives 0.8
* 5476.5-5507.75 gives 0.3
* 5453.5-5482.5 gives 0.6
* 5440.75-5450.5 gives 0.5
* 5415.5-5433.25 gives -0.1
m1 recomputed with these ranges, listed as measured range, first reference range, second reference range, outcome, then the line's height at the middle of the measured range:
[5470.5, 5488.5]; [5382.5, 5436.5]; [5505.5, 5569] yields -0.1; 67.9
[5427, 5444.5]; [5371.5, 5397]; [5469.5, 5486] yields 0.5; 67.5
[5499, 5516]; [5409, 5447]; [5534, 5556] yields 1.7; 70.9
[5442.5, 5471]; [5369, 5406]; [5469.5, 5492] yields 0.4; 67.9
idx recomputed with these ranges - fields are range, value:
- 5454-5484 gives 68.2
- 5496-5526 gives 67.2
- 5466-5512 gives 68.4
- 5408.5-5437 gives 66.4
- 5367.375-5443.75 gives 65.4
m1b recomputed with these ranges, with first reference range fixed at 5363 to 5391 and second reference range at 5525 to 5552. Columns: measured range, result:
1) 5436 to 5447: 0.3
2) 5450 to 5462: 0.3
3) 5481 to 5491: -0.1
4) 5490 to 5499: -0.1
